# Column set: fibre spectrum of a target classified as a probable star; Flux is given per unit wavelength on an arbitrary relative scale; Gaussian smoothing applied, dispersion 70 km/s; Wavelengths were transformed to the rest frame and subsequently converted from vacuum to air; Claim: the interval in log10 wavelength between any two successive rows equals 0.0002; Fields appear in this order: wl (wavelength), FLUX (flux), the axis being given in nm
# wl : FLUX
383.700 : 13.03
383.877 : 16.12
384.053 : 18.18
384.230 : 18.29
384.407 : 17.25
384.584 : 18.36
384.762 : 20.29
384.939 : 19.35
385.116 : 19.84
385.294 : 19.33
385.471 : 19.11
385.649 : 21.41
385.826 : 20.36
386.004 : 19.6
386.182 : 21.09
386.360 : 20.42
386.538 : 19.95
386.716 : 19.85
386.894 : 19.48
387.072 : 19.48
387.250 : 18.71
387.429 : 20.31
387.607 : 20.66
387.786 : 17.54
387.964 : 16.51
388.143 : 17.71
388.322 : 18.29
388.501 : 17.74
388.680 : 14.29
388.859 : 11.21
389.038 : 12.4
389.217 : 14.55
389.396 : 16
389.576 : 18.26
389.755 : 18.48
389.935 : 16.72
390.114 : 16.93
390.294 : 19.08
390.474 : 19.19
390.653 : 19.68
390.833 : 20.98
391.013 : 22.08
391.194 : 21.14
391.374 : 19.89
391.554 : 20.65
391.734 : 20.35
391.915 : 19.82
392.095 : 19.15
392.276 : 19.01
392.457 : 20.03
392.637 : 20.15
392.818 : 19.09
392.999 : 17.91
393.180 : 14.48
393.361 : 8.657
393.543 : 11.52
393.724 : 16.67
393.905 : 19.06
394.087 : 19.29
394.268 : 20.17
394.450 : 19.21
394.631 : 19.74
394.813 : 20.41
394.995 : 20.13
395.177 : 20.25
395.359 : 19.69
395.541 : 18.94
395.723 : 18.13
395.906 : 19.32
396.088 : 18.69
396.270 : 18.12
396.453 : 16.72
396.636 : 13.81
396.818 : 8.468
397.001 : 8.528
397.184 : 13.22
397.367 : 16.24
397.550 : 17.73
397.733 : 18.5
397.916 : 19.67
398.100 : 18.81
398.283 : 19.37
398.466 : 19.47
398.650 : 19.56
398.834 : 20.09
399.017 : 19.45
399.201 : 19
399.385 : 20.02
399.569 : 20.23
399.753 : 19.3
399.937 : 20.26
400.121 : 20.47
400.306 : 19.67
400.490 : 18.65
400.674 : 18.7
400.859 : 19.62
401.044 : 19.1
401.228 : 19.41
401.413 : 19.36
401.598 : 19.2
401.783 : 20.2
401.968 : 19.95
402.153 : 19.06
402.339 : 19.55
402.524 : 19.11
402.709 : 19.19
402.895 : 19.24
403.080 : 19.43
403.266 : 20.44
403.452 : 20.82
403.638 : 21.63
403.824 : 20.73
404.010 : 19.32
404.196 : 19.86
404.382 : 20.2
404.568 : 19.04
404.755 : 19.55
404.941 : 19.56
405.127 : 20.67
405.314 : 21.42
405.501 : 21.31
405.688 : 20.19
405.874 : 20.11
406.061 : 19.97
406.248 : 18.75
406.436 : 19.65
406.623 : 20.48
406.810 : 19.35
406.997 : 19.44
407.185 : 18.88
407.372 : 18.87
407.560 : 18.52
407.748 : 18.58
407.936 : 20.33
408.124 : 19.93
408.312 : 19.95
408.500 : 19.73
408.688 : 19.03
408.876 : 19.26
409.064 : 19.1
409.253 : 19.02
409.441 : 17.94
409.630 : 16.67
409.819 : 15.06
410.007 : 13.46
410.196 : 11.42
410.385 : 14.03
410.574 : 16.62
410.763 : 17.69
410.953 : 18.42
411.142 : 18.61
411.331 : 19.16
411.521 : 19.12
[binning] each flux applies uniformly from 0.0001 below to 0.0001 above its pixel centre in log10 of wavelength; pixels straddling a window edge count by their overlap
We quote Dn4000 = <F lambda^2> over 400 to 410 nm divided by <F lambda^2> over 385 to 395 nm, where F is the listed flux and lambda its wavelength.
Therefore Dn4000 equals 1.14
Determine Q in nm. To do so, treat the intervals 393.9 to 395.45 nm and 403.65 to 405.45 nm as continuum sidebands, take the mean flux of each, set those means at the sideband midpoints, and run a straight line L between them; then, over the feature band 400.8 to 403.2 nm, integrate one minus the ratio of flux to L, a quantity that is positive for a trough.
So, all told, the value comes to 0.08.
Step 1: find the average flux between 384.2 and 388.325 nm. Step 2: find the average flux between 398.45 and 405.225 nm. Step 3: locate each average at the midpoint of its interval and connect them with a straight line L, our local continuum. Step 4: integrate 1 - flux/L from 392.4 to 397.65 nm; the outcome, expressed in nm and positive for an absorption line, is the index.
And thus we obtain 0.676 nm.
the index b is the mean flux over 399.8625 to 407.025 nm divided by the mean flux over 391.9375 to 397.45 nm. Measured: 1.2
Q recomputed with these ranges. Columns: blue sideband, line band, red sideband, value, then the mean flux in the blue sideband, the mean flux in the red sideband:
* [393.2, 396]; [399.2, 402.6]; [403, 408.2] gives -0.082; 18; 19.9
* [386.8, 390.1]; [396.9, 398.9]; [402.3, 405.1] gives 0.163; 17.1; 19.9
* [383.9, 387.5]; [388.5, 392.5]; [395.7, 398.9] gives 0.044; 19.5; 16.9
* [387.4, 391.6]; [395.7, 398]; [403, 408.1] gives 0.359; 17.9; 19.9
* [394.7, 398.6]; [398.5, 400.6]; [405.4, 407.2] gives -0.181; 17.4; 19.9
